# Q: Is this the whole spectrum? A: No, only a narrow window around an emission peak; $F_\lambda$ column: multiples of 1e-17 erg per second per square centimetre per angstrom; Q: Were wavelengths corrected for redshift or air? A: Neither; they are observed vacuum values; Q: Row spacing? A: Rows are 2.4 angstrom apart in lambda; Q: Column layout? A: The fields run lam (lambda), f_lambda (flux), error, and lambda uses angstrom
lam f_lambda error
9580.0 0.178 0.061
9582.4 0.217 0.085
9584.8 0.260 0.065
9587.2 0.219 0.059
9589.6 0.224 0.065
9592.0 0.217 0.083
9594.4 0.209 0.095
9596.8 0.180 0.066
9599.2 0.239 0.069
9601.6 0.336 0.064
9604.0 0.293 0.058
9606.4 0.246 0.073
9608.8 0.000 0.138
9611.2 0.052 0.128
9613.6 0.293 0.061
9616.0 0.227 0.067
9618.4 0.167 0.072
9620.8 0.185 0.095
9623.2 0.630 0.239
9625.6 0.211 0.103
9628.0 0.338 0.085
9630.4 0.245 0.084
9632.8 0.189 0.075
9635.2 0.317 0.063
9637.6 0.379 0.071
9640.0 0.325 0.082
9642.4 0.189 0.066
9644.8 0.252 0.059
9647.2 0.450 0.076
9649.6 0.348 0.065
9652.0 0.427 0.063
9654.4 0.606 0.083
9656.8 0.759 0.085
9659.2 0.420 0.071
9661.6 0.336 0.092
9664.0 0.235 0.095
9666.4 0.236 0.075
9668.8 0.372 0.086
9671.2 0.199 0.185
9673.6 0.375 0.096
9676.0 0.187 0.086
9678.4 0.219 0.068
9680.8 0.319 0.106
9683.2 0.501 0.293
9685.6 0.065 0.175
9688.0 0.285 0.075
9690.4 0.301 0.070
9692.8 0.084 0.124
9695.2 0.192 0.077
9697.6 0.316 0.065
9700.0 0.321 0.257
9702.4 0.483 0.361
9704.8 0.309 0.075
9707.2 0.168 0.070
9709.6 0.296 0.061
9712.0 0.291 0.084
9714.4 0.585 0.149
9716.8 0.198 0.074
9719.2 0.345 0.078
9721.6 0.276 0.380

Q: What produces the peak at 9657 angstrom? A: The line [O III] 5007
